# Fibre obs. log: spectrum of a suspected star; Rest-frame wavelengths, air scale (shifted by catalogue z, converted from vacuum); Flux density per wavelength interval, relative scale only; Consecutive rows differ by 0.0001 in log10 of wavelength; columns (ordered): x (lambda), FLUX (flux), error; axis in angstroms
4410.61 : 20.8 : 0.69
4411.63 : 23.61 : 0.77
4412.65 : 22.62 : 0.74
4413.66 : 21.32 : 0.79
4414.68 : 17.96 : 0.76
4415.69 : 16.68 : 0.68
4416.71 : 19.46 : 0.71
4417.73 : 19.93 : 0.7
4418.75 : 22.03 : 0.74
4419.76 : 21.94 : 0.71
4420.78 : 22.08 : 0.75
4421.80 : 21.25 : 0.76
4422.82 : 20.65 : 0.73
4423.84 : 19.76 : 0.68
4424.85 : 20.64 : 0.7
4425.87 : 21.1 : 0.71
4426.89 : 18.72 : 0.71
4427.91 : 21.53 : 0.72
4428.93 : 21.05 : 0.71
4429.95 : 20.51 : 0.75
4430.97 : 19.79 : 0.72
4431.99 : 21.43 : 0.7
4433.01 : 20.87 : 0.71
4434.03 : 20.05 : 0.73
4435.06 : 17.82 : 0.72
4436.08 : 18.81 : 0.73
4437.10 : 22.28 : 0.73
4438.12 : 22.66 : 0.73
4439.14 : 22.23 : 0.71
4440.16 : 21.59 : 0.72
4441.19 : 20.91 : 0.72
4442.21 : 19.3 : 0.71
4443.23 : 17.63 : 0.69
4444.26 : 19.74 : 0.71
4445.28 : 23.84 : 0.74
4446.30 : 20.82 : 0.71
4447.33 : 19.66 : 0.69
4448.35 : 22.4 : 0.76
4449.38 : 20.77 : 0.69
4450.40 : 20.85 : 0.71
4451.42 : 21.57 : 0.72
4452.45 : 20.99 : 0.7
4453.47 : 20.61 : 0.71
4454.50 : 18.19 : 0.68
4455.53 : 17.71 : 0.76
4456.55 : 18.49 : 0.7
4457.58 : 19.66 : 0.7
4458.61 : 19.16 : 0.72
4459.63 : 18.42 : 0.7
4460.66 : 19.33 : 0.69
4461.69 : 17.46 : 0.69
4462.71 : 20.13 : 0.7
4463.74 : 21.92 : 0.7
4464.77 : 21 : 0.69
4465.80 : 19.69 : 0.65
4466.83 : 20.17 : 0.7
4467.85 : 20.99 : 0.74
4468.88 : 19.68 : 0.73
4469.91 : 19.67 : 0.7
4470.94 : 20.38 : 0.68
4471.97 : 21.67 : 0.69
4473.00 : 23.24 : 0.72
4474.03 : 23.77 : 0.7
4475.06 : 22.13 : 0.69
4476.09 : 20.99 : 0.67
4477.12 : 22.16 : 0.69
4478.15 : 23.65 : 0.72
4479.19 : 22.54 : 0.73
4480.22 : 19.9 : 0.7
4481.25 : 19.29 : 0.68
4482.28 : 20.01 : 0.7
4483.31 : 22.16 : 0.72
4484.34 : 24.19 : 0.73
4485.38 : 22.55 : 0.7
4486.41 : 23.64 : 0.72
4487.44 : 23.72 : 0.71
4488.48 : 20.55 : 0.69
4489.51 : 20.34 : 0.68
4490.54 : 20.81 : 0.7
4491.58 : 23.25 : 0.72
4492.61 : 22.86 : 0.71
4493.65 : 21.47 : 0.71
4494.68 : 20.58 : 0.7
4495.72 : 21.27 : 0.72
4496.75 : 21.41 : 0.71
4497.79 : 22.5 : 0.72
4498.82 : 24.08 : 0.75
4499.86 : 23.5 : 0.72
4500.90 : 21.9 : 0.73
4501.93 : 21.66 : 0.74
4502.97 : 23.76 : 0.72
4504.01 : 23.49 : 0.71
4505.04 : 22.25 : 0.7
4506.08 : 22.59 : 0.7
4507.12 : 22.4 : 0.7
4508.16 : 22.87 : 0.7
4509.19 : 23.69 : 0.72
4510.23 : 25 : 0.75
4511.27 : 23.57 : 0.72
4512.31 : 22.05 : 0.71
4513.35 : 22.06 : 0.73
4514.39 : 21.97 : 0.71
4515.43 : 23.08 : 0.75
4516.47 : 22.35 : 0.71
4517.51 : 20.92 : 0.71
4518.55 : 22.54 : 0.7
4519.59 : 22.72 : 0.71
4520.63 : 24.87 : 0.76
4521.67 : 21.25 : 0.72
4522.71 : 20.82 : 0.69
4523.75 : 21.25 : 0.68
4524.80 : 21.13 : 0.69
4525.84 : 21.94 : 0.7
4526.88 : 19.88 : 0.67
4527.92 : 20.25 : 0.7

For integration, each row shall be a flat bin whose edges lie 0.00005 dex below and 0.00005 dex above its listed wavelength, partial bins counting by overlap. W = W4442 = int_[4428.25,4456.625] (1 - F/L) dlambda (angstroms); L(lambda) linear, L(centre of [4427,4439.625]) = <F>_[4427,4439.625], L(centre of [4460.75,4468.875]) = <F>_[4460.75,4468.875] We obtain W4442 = 0.1 angstroms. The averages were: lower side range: 20.7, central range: 20.5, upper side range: 20.1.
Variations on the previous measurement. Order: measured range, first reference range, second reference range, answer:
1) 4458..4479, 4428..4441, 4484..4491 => 0.9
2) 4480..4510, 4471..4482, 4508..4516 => 0.3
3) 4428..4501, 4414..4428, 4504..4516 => 1.9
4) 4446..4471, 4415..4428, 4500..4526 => 1.5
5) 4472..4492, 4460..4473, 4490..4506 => -0.7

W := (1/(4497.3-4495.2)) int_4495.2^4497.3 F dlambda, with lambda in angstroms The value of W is 21.3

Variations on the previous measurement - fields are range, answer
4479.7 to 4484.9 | 21.1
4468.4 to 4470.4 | 19.7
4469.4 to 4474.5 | 21.7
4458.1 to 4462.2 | 18.6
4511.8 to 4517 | 22.3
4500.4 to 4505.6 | 22.6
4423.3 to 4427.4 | 20.1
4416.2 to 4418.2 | 19.6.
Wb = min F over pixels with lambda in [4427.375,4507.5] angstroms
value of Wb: 17.46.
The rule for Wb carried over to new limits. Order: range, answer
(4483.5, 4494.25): 20.34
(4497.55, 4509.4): 21.66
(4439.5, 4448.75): 17.63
